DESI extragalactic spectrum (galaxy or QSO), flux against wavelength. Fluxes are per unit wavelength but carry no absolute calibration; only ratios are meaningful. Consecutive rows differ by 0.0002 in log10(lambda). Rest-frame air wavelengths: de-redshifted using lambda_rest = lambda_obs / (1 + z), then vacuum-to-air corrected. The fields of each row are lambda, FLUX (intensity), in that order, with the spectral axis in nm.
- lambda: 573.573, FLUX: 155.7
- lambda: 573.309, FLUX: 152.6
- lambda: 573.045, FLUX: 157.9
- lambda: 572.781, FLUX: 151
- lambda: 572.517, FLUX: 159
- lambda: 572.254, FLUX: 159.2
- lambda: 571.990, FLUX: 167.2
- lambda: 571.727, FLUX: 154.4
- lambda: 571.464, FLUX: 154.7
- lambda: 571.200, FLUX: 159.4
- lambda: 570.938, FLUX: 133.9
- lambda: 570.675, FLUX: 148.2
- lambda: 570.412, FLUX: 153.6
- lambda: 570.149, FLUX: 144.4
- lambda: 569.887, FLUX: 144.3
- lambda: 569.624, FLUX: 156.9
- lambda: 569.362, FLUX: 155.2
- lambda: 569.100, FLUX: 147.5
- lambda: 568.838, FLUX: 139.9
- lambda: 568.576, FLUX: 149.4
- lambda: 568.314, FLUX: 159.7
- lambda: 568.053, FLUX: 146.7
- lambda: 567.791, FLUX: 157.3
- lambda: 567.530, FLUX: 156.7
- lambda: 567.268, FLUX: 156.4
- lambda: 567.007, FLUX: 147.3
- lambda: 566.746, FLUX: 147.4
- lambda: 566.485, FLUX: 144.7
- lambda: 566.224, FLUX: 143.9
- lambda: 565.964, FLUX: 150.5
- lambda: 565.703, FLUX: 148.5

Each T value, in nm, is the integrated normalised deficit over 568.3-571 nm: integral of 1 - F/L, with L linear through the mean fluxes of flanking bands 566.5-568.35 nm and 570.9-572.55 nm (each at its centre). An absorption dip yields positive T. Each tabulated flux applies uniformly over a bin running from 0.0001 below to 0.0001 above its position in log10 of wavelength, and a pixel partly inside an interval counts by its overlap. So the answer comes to 0.11 nm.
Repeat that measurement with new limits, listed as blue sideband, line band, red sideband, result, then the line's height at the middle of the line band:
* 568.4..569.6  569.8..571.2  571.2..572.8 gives 0.068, 154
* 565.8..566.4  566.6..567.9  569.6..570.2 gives -0.050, 147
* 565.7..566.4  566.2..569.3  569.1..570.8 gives -0.031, 149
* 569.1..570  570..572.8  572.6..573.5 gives -0.005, 153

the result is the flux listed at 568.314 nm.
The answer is 159.7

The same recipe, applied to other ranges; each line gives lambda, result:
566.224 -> 143.9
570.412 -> 153.6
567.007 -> 147.3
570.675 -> 148.2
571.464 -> 154.7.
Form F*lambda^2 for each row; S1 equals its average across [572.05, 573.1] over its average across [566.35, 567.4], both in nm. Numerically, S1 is 1.08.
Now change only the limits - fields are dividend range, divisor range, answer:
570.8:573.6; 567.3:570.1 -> 1.04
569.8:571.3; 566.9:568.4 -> 0.97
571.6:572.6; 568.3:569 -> 1.10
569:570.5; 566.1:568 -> 1.01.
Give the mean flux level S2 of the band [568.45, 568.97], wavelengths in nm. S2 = 145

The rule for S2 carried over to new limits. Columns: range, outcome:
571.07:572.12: 159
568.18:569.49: 150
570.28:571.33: 149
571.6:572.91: 158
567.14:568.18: 154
